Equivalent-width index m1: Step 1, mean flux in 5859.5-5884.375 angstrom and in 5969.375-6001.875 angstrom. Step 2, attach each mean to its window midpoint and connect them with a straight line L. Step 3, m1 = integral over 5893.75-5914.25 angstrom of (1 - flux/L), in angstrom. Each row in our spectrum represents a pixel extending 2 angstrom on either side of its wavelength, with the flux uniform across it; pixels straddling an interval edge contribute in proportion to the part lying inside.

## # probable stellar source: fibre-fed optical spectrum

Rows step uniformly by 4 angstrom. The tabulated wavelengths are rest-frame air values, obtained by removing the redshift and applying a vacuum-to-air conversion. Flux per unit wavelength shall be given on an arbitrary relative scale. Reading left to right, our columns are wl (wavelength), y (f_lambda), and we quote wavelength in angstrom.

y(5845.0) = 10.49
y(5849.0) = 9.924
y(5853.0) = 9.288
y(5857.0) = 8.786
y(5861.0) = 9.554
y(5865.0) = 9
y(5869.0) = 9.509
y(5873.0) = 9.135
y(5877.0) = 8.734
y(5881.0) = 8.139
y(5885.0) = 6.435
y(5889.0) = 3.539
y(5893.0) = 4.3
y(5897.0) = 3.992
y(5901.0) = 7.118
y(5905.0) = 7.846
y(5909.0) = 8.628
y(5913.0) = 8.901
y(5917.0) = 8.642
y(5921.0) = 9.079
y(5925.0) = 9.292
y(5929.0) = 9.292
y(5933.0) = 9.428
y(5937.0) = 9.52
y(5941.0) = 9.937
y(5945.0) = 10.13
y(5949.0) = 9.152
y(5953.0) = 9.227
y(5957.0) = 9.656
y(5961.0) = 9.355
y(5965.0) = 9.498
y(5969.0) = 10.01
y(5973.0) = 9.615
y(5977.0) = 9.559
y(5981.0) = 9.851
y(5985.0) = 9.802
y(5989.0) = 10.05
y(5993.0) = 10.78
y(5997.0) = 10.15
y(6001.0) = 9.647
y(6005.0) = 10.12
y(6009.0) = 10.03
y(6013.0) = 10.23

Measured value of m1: 4.7 angstrom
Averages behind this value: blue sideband 8.86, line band 7.06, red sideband 9.95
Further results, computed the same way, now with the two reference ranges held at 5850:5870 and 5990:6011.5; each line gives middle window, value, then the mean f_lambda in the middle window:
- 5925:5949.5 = 0.4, 9.58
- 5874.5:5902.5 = 9.9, 6.07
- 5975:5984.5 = 0.3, 9.72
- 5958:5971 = 0.4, 9.62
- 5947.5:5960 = 0.6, 9.35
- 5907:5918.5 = 1.0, 8.73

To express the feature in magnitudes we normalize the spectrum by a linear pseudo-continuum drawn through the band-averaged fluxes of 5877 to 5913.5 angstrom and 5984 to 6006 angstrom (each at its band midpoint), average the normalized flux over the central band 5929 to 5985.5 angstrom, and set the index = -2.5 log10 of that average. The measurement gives -0.10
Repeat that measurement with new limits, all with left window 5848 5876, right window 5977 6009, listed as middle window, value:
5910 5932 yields 0.067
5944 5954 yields 0.034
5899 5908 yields 0.242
